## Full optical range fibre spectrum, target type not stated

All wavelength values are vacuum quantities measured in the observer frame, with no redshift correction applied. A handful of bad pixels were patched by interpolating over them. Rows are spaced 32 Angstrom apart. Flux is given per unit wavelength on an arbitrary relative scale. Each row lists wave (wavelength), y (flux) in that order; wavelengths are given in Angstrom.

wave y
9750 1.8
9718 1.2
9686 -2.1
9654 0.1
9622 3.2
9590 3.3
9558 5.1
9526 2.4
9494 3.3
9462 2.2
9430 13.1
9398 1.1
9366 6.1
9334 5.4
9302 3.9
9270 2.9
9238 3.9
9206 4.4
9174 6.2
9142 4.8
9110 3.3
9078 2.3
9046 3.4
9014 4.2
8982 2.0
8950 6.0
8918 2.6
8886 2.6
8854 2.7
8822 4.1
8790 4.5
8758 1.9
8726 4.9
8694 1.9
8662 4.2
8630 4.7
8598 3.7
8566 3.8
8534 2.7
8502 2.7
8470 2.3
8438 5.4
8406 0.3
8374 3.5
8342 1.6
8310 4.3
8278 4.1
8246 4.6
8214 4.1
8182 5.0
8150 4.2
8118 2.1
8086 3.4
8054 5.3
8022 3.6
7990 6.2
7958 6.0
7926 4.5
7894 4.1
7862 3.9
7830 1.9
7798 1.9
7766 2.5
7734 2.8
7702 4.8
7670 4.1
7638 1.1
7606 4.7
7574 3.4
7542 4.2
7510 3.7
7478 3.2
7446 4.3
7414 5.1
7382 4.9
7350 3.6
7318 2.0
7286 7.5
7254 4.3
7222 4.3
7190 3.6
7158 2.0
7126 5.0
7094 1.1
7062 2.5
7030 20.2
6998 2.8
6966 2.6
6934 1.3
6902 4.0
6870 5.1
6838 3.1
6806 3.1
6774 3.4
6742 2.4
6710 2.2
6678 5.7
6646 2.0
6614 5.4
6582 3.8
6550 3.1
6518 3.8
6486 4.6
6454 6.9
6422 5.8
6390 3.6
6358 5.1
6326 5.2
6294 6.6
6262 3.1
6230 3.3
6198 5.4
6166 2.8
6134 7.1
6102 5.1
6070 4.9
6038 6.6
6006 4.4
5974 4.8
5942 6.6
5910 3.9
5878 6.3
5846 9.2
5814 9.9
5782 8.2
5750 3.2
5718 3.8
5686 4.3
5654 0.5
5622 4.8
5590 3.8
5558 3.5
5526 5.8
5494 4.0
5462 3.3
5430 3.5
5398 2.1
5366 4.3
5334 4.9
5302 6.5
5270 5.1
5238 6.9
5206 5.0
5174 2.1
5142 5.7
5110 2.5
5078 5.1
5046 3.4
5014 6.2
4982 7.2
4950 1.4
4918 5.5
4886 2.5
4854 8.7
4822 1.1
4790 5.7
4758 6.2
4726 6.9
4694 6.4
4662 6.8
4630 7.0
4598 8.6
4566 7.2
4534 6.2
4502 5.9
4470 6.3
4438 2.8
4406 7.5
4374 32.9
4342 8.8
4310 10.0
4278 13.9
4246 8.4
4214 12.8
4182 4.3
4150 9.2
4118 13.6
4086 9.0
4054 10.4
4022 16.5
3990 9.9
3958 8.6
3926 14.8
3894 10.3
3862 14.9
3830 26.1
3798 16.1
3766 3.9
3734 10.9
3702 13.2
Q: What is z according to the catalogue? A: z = 0.885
